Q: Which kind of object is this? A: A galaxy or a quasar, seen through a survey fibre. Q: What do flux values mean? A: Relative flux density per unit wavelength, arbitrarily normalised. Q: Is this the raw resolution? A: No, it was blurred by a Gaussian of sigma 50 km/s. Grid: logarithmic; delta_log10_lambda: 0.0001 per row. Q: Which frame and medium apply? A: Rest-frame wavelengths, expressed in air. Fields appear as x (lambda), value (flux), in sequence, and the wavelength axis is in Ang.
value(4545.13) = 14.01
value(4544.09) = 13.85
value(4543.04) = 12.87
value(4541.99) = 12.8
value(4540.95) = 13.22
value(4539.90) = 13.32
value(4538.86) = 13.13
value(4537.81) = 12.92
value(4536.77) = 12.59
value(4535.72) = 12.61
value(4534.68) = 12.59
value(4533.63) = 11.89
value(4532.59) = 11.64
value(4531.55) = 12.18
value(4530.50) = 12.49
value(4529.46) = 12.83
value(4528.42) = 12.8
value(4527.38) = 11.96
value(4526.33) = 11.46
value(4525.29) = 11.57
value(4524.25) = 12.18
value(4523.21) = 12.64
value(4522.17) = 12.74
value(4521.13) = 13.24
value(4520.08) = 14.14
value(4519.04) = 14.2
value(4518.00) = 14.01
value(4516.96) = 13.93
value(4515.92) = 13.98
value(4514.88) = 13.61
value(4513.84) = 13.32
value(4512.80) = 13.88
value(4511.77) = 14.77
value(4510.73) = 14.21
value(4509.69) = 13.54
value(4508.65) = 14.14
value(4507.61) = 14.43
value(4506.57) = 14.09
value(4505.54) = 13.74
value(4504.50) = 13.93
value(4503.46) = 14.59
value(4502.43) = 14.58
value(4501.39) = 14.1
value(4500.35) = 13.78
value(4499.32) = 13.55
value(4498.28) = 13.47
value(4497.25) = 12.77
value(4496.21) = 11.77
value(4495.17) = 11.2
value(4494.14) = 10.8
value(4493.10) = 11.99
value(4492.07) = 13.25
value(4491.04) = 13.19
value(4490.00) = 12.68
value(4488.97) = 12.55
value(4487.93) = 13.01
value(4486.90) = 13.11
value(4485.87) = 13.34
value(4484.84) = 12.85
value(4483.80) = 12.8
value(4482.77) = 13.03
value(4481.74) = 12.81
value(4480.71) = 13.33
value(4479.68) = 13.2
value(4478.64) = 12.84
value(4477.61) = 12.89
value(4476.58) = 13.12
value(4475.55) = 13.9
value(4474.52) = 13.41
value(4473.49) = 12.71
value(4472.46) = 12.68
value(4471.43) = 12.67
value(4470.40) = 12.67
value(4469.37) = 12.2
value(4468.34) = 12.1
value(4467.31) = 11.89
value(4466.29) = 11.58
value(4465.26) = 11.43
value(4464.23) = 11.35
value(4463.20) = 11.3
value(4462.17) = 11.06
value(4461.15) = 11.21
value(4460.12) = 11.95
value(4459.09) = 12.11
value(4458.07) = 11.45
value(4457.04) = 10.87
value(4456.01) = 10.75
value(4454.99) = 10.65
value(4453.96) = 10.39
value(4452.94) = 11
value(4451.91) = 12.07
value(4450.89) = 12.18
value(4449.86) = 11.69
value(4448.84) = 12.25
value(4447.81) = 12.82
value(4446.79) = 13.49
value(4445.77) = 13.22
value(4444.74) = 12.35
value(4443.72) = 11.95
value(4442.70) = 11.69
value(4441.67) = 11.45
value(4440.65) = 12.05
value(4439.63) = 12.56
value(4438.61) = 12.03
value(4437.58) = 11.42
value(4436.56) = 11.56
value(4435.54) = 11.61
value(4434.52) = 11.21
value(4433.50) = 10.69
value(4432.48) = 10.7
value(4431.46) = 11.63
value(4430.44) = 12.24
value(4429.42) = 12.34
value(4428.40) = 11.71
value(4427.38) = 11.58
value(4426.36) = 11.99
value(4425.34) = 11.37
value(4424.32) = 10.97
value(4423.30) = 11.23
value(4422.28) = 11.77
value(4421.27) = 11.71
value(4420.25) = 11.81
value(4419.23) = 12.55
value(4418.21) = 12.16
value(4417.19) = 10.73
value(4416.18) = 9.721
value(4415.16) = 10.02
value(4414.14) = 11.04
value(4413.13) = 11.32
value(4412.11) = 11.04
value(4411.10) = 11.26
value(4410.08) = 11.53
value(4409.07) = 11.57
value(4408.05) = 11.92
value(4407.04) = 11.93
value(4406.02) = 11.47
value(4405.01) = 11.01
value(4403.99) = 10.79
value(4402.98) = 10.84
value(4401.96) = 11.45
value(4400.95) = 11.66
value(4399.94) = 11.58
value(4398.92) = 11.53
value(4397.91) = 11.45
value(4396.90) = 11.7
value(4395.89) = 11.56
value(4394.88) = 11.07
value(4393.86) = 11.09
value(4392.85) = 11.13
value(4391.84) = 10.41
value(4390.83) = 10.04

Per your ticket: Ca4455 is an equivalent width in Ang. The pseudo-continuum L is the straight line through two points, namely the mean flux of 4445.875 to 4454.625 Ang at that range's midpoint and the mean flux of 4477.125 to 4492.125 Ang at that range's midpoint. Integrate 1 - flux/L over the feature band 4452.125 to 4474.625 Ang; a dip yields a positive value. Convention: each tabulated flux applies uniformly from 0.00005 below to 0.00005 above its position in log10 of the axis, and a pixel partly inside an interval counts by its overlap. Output 1.31 Ang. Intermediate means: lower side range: 12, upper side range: 13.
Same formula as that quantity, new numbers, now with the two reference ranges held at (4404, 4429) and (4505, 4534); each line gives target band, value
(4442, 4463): 0.5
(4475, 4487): -0.6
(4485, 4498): 0.2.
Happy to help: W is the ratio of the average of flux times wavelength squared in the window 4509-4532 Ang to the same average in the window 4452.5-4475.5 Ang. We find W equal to 1.15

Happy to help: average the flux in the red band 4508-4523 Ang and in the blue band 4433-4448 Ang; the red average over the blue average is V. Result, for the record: 1.15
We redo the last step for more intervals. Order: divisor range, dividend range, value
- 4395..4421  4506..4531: 1.18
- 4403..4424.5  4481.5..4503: 1.14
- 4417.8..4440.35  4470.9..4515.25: 1.13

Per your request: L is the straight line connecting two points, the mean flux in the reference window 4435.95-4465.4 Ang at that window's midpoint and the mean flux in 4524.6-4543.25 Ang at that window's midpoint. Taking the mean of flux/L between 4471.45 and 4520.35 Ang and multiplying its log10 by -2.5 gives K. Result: -0.10 mag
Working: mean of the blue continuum 11.7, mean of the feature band 13.3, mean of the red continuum 12.5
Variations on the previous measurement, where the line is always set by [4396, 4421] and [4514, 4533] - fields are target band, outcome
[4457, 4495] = -0.02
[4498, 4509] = -0.12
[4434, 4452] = -0.03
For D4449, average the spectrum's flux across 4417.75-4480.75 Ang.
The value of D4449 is 11.9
